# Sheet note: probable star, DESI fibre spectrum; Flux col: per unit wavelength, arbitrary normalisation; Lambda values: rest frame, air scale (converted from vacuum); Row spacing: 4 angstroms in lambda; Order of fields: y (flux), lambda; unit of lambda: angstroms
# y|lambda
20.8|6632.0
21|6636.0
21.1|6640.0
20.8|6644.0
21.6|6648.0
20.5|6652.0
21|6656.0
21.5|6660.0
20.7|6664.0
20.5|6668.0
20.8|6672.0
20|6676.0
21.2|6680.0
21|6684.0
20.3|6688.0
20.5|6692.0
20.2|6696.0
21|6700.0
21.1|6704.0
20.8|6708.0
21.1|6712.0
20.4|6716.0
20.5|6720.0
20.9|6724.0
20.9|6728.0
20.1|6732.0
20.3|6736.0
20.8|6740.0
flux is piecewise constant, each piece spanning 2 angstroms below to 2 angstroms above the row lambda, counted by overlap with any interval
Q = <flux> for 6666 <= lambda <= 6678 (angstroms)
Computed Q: 20.4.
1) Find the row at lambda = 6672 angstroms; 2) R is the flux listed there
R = 20.8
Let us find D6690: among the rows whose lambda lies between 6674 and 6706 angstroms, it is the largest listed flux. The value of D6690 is 21.2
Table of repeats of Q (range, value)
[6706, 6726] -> 20.7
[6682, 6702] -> 20.6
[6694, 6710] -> 20.8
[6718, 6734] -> 20.6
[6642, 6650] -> 21.2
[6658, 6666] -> 21.1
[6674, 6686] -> 20.7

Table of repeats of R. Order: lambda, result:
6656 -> 21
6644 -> 20.8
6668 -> 20.5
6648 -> 21.6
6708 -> 20.8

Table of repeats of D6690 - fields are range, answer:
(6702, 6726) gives 21.1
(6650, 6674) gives 21.5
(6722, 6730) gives 20.9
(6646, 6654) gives 21.6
